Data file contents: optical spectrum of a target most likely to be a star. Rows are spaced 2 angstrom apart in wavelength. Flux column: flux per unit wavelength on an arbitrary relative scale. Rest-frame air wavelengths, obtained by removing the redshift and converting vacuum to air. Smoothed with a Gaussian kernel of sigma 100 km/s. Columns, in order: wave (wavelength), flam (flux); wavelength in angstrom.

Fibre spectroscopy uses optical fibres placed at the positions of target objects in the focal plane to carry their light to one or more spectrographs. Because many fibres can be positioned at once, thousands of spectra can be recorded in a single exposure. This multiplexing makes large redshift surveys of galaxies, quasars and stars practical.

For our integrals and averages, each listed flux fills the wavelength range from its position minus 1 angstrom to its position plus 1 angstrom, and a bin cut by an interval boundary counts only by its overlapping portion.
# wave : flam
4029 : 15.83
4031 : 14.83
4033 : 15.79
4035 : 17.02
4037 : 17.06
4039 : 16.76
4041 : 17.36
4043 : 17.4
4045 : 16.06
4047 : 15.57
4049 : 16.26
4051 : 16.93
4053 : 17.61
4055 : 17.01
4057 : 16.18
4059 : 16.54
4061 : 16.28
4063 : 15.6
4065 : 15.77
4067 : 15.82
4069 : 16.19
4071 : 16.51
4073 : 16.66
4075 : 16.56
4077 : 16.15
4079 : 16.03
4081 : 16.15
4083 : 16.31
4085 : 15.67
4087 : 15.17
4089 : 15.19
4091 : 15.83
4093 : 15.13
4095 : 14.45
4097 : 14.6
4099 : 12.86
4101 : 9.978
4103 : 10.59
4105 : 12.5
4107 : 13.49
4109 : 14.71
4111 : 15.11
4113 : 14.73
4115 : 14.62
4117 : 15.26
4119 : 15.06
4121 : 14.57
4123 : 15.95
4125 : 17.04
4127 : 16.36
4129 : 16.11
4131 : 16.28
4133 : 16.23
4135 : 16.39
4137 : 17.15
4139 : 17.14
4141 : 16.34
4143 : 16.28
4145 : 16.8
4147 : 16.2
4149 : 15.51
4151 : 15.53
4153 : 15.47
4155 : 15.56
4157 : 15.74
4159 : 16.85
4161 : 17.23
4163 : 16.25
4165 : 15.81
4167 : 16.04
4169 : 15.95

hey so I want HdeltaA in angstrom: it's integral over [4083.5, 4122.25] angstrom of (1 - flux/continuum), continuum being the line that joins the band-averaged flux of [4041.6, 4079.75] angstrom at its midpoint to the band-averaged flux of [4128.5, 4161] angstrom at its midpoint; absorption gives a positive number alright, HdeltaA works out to 5.0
